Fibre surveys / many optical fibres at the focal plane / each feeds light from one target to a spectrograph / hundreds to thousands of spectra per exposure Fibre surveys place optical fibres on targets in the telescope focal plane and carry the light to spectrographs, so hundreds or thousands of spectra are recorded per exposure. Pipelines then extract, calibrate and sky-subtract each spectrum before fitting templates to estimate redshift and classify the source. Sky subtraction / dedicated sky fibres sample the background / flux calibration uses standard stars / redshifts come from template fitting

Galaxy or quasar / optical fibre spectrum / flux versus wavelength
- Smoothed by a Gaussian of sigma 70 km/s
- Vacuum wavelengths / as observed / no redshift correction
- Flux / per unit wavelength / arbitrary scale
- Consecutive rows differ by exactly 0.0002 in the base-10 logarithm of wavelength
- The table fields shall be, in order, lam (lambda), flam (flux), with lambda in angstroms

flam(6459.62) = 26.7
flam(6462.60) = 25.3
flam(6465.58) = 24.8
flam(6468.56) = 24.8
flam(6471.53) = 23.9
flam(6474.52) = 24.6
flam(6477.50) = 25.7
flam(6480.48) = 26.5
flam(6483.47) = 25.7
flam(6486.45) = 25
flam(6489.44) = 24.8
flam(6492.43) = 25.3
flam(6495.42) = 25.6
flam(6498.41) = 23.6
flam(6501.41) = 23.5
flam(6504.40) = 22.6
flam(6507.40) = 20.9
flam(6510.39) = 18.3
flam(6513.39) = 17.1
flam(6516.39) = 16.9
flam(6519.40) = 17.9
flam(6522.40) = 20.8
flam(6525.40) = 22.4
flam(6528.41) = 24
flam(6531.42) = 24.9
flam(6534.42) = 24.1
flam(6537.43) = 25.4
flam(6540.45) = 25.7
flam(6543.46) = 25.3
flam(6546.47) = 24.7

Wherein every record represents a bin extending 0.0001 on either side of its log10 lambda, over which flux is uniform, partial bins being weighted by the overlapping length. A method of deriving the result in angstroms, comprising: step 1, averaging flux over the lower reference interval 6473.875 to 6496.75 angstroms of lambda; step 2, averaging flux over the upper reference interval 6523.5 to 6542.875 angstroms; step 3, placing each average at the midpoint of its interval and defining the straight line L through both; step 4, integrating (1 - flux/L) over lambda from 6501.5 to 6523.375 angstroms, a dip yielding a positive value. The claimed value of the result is 4.8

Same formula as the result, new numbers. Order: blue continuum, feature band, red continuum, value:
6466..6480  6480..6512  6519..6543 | 0.9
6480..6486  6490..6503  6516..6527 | -0.4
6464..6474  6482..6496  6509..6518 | -2.6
